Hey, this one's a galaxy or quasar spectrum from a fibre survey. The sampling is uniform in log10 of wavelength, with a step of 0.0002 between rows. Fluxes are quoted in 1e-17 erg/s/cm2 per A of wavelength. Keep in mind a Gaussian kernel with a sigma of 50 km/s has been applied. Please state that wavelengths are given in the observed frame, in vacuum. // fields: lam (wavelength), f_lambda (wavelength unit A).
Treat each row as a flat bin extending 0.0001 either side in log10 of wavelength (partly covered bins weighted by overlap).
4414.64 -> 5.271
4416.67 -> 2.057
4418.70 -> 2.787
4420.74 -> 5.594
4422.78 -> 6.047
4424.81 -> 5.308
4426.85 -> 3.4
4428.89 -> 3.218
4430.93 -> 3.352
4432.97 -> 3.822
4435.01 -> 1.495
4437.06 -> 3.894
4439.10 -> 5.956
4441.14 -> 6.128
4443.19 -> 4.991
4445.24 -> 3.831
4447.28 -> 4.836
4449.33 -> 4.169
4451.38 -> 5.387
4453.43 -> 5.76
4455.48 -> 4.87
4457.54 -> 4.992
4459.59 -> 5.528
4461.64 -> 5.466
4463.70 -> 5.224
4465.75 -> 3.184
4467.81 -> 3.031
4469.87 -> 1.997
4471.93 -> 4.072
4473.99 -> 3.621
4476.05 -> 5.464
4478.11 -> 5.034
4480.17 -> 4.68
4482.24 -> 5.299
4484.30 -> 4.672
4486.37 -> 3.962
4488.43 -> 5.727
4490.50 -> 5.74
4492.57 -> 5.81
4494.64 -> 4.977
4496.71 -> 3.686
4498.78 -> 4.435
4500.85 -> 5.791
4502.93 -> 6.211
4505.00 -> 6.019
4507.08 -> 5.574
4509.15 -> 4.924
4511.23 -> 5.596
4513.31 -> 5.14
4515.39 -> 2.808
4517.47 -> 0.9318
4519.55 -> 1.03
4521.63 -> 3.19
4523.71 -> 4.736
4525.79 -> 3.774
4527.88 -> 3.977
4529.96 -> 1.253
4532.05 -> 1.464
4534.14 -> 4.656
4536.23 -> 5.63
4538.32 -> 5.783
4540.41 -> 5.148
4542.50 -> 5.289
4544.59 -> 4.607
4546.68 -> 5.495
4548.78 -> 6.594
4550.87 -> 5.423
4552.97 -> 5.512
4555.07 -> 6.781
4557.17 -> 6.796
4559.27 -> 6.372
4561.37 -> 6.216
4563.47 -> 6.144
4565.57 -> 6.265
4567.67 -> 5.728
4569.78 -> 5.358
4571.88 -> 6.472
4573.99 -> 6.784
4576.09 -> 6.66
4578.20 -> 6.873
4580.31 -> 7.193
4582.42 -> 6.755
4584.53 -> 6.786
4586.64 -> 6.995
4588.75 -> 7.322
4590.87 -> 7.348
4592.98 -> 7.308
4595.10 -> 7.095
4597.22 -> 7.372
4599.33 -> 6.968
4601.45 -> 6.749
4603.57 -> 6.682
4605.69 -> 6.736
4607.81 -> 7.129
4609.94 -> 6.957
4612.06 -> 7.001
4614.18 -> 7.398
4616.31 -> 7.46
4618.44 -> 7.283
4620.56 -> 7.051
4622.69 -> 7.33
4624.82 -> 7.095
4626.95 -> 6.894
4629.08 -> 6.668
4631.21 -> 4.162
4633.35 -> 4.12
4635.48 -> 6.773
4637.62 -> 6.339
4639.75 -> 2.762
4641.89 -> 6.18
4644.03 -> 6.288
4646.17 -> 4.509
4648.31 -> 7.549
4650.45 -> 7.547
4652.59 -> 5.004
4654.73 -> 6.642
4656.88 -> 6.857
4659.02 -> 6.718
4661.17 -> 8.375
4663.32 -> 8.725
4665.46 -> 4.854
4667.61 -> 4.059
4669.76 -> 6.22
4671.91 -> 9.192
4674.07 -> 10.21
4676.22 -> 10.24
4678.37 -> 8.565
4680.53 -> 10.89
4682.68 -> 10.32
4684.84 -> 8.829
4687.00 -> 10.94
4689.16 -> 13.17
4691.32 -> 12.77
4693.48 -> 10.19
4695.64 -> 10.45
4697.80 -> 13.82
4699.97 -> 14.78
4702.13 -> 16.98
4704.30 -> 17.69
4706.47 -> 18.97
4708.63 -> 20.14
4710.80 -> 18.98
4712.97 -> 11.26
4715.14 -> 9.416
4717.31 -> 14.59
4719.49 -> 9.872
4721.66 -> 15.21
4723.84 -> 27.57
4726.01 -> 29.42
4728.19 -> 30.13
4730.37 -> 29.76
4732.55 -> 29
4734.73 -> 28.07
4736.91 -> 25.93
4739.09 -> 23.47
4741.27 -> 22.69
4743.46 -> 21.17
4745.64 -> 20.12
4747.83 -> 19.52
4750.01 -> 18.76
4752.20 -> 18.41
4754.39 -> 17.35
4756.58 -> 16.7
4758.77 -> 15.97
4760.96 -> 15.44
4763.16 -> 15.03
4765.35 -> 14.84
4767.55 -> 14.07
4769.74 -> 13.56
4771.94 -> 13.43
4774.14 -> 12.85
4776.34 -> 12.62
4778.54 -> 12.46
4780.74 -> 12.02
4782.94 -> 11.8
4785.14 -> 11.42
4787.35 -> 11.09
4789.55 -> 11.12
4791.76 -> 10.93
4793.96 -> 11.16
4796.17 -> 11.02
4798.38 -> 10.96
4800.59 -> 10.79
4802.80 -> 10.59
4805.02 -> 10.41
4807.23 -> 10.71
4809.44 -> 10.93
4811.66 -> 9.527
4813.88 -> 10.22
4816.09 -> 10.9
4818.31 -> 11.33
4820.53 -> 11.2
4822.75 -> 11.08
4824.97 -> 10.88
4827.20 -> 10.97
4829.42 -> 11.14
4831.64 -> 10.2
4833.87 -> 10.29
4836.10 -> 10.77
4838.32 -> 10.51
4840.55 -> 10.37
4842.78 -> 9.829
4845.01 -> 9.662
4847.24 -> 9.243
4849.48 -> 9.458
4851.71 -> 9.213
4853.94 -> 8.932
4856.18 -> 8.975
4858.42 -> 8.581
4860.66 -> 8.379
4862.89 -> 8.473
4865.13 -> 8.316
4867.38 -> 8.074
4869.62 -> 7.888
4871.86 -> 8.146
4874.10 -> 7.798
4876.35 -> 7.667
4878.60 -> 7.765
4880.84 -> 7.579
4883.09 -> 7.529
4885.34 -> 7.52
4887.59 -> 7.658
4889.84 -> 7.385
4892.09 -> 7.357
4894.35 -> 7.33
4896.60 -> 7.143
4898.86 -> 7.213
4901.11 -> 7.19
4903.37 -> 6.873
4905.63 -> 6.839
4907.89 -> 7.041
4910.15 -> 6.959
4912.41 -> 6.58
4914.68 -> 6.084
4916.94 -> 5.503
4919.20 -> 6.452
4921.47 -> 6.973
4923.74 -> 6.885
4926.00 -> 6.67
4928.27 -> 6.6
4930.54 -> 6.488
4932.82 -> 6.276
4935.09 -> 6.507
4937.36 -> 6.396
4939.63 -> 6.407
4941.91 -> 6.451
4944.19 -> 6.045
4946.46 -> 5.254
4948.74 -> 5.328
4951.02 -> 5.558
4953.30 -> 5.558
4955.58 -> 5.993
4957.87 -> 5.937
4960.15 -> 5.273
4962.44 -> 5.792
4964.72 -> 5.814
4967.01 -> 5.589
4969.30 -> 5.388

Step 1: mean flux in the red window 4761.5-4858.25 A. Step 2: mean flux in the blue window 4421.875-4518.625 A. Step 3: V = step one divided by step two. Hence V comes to 2.42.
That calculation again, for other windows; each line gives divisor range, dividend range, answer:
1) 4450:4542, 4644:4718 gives 2.35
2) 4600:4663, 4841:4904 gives 1.25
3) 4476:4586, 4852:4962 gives 1.36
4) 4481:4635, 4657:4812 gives 2.54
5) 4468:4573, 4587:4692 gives 1.52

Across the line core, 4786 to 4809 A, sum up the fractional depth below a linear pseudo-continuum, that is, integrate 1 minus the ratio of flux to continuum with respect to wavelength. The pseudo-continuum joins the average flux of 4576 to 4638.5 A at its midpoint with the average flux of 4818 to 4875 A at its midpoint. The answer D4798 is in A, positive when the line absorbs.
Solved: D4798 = -4.8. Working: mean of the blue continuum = 6.82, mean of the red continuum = 9.58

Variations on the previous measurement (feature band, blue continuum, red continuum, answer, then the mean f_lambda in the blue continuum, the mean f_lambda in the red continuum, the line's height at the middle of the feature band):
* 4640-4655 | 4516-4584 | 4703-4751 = 8.49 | 5.16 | 21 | 13.9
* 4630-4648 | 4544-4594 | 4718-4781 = 9.69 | 6.43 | 19.2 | 11.4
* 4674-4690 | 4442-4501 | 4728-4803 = 3.44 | 4.69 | 16.6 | 13.2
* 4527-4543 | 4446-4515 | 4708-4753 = 8.24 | 4.85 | 21.2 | 8.41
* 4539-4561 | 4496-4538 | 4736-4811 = -1.52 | 4.07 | 14.6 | 5.43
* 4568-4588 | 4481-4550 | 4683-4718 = 2.77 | 4.55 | 13.9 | 7.69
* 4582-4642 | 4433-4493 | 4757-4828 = 9.44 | 4.62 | 12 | 7.94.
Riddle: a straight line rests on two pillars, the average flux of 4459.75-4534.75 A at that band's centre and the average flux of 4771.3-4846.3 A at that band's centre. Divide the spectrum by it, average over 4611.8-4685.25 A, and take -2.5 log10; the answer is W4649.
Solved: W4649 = 0.08 mag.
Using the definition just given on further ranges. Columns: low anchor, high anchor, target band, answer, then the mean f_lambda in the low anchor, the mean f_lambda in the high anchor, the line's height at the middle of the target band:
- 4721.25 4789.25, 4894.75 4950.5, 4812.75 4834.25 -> 0.25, 18.6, 6.51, 13.7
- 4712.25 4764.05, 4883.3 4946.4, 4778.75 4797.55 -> 0.40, 20.3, 6.76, 16.5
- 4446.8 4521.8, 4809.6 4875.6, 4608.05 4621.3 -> -0.12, 4.58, 9.67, 6.43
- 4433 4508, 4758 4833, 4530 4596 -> 0.13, 4.75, 11.8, 6.76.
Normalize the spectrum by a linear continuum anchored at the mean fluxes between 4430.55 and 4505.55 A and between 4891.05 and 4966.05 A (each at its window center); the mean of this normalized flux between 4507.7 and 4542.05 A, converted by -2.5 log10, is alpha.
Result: 0.274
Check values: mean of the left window 4.68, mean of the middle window 3.8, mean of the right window 6.38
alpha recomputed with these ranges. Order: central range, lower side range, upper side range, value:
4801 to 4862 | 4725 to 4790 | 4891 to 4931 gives 0.24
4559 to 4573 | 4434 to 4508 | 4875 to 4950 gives -0.17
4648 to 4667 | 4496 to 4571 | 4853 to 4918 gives -0.18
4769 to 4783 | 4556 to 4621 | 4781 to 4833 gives -0.23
